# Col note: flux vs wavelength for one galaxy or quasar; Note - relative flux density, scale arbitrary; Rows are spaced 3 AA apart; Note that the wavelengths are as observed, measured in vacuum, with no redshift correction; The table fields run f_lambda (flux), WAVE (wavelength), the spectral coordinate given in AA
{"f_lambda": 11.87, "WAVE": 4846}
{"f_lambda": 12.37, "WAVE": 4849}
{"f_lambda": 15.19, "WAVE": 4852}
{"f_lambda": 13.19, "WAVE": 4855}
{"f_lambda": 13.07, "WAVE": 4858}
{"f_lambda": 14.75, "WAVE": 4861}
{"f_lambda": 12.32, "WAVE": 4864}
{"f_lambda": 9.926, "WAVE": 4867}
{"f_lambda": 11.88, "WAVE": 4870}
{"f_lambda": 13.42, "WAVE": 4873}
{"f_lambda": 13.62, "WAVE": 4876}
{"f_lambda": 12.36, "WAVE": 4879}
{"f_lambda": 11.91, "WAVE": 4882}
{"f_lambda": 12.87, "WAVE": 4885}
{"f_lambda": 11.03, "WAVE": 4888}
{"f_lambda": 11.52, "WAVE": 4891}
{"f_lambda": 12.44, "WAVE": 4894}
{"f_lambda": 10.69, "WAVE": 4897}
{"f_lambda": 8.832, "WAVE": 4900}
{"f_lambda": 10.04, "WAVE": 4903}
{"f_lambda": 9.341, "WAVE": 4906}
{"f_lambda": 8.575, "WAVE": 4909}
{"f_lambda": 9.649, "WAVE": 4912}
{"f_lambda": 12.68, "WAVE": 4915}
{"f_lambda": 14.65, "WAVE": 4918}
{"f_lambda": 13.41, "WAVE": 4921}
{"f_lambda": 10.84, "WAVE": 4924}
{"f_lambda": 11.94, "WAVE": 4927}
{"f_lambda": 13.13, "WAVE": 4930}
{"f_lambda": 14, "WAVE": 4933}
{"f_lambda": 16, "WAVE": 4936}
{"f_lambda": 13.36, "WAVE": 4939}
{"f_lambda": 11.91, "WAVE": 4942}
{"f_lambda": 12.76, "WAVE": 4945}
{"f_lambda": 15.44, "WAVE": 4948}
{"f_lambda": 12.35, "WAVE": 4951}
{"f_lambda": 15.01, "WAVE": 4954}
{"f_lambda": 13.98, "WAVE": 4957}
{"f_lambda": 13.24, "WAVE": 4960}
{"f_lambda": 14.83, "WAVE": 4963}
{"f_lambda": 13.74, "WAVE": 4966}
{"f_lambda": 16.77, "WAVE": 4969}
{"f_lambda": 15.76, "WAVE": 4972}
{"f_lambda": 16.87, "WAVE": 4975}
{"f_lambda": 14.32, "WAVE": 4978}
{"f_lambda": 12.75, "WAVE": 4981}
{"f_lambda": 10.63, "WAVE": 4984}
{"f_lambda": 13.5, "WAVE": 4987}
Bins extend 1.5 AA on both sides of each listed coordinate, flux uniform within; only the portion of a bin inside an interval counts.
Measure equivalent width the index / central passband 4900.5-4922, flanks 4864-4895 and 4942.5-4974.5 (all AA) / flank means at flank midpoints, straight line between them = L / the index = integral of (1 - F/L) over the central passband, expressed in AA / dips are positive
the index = 3.3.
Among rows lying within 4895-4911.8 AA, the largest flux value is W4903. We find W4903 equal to 10.69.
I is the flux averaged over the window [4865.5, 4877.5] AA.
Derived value 12.2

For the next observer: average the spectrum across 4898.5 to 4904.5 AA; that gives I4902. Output 9.44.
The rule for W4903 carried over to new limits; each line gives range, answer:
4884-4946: 16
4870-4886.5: 13.62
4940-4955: 15.44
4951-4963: 15.01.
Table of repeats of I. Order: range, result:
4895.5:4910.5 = 9.5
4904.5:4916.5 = 10.1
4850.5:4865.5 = 13.7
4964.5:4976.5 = 15.8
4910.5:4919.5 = 12.3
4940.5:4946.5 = 12.3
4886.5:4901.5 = 10.9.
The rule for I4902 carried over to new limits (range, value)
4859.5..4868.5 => 12.3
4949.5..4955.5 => 13.7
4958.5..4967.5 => 13.9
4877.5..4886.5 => 12.4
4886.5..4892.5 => 11.3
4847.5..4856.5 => 13.6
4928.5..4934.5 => 13.6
